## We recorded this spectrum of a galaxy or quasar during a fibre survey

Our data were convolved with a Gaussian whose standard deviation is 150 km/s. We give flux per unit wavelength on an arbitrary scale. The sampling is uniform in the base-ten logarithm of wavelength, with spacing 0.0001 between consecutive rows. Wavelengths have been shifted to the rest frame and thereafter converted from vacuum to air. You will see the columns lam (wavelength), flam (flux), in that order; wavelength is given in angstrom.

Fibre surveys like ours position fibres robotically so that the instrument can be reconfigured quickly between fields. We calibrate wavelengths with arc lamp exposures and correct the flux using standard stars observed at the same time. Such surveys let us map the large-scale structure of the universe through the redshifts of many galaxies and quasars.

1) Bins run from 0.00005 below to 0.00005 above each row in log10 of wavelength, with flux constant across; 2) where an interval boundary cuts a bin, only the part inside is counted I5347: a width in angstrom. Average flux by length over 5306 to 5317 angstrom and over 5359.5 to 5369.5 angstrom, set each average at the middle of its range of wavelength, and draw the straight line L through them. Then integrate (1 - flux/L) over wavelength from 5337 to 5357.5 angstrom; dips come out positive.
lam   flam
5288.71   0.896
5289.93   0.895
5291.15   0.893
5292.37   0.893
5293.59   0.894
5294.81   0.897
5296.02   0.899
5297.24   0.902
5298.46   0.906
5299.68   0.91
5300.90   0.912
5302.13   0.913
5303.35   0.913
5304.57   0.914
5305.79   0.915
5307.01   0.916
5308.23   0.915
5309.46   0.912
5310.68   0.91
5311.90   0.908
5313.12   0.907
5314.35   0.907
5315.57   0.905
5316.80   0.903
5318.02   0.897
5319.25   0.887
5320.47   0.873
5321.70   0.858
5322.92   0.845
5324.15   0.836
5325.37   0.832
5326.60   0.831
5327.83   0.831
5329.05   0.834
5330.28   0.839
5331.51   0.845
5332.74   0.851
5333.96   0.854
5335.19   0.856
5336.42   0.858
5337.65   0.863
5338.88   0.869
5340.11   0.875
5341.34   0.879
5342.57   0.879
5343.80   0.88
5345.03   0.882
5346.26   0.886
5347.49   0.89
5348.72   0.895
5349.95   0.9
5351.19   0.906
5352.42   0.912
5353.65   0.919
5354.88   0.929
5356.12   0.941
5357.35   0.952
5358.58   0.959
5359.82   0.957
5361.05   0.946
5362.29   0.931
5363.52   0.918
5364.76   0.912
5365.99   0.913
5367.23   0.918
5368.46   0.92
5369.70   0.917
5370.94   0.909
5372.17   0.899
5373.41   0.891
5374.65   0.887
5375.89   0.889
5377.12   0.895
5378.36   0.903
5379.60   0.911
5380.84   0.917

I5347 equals 0.5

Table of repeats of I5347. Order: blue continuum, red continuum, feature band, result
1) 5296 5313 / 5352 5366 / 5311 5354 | 2.26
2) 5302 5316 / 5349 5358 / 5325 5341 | 1.18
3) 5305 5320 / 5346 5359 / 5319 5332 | 0.93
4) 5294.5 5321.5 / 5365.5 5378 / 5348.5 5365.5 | -0.44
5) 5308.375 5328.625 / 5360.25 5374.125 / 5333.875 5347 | 0.34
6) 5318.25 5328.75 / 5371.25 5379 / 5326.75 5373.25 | -1.12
